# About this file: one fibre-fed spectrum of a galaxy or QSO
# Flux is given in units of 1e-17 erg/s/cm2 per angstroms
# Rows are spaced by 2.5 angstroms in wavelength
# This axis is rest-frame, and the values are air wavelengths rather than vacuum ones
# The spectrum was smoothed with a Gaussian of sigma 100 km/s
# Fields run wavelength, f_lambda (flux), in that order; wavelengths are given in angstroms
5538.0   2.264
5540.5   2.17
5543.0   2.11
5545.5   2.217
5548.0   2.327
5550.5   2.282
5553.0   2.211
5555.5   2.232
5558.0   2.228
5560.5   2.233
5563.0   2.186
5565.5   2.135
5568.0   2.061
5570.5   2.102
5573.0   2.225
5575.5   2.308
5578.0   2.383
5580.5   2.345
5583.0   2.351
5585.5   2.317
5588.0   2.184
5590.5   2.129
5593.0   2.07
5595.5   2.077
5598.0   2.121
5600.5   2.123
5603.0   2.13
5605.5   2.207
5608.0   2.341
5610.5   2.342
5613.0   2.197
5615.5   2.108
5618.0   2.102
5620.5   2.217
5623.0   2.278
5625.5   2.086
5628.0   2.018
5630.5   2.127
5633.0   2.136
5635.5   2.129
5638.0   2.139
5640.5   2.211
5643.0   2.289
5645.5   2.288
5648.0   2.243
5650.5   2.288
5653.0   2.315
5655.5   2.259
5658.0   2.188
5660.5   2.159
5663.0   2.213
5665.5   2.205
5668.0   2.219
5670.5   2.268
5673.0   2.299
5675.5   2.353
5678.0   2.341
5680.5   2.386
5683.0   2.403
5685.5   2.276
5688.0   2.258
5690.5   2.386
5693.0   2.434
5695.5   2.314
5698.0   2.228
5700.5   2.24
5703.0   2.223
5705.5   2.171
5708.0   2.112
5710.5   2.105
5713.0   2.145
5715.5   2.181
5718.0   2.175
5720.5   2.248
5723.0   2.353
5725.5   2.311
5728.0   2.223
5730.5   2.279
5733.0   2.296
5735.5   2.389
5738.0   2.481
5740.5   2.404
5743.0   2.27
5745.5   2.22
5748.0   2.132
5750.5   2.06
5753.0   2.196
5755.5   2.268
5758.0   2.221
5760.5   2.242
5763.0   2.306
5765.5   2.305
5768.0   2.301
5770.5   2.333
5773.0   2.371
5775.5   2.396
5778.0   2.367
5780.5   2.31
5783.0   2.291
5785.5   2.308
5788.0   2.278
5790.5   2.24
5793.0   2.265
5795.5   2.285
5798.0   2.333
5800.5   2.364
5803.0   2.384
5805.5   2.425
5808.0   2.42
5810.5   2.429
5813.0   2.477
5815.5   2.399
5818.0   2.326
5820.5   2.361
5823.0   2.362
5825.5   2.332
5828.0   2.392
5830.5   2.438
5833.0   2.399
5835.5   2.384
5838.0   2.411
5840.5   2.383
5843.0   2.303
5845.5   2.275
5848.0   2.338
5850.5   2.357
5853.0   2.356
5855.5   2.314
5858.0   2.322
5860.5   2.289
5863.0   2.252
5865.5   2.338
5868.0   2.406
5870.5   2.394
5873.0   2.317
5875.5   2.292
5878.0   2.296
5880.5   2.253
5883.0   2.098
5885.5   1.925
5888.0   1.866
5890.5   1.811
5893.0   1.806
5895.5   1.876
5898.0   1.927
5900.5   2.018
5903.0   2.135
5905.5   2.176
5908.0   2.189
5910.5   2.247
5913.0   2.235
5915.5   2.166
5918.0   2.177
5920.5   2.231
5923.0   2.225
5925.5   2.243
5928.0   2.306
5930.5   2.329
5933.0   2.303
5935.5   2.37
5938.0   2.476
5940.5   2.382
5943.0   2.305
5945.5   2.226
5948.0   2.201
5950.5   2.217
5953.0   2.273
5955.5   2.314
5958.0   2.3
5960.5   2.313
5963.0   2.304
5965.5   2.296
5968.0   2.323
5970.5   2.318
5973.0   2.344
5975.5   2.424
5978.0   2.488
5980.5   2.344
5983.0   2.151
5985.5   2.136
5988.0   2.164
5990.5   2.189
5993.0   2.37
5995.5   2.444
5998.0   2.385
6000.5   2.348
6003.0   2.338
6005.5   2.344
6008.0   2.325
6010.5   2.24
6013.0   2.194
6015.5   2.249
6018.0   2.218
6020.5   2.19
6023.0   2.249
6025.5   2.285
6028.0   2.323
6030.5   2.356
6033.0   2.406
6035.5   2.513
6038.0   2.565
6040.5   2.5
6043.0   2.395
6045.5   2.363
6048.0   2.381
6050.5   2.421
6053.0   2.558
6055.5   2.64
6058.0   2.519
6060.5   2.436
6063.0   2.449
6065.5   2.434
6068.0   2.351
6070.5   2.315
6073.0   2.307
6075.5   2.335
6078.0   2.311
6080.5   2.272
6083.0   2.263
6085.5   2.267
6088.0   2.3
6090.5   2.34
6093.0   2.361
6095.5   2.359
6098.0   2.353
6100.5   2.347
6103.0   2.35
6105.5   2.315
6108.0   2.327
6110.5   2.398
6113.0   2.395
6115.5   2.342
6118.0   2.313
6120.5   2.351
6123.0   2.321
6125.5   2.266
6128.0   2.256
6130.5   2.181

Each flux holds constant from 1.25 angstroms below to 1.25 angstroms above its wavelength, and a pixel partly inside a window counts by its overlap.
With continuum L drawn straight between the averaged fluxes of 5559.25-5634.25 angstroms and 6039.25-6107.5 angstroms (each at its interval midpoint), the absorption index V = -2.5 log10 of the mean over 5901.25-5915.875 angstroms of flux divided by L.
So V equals 0.06 mag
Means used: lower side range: 2.19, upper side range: 2.38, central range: 2.19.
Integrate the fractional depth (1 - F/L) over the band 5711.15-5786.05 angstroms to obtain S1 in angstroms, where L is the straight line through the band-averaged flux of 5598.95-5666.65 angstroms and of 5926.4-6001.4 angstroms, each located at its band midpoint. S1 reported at -1.36 angstroms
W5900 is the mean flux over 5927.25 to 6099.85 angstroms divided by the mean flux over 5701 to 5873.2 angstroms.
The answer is 1.01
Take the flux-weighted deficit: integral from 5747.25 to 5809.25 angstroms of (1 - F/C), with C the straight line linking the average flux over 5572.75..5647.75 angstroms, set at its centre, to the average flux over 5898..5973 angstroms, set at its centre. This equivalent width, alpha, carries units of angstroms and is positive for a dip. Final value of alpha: -1.88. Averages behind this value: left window 2.2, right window 2.26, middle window 2.3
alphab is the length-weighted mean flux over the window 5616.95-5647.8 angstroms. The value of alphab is 2.17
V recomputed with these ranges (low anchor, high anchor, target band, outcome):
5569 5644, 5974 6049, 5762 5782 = -0.04 mag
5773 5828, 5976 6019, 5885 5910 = 0.17 mag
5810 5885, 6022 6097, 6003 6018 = 0.05 mag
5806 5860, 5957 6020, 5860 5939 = 0.07 mag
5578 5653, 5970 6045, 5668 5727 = -0.02 mag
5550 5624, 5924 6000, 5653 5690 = -0.02 mag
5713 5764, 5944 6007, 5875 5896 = 0.13 mag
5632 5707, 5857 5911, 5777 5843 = -0.08 mag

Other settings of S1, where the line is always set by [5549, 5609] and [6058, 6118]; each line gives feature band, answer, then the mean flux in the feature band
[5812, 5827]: -0.67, 2.37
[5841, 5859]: -0.35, 2.33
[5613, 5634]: 0.78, 2.14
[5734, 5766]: -0.19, 2.27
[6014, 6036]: 0.27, 2.3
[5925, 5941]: -0.29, 2.35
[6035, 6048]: -0.68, 2.46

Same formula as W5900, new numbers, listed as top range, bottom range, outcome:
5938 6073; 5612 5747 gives 1.04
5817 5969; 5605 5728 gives 1.01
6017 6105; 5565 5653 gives 1.08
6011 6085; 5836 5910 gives 1.08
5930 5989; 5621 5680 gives 1.04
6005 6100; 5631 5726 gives 1.05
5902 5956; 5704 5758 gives 1.01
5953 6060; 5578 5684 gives 1.06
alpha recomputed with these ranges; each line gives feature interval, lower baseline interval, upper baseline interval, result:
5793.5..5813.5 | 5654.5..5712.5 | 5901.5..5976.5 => -1.0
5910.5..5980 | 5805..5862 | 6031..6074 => 3.1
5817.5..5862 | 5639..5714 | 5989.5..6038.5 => -1.2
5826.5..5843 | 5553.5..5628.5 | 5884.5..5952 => -1.7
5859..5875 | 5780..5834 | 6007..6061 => 0.2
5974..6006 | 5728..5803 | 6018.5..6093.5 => 0.6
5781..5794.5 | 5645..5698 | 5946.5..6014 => 0.1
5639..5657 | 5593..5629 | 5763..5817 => -0.5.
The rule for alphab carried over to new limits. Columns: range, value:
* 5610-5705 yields 2.24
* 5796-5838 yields 2.39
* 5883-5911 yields 2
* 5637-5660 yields 2.24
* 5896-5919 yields 2.13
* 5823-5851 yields 2.36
